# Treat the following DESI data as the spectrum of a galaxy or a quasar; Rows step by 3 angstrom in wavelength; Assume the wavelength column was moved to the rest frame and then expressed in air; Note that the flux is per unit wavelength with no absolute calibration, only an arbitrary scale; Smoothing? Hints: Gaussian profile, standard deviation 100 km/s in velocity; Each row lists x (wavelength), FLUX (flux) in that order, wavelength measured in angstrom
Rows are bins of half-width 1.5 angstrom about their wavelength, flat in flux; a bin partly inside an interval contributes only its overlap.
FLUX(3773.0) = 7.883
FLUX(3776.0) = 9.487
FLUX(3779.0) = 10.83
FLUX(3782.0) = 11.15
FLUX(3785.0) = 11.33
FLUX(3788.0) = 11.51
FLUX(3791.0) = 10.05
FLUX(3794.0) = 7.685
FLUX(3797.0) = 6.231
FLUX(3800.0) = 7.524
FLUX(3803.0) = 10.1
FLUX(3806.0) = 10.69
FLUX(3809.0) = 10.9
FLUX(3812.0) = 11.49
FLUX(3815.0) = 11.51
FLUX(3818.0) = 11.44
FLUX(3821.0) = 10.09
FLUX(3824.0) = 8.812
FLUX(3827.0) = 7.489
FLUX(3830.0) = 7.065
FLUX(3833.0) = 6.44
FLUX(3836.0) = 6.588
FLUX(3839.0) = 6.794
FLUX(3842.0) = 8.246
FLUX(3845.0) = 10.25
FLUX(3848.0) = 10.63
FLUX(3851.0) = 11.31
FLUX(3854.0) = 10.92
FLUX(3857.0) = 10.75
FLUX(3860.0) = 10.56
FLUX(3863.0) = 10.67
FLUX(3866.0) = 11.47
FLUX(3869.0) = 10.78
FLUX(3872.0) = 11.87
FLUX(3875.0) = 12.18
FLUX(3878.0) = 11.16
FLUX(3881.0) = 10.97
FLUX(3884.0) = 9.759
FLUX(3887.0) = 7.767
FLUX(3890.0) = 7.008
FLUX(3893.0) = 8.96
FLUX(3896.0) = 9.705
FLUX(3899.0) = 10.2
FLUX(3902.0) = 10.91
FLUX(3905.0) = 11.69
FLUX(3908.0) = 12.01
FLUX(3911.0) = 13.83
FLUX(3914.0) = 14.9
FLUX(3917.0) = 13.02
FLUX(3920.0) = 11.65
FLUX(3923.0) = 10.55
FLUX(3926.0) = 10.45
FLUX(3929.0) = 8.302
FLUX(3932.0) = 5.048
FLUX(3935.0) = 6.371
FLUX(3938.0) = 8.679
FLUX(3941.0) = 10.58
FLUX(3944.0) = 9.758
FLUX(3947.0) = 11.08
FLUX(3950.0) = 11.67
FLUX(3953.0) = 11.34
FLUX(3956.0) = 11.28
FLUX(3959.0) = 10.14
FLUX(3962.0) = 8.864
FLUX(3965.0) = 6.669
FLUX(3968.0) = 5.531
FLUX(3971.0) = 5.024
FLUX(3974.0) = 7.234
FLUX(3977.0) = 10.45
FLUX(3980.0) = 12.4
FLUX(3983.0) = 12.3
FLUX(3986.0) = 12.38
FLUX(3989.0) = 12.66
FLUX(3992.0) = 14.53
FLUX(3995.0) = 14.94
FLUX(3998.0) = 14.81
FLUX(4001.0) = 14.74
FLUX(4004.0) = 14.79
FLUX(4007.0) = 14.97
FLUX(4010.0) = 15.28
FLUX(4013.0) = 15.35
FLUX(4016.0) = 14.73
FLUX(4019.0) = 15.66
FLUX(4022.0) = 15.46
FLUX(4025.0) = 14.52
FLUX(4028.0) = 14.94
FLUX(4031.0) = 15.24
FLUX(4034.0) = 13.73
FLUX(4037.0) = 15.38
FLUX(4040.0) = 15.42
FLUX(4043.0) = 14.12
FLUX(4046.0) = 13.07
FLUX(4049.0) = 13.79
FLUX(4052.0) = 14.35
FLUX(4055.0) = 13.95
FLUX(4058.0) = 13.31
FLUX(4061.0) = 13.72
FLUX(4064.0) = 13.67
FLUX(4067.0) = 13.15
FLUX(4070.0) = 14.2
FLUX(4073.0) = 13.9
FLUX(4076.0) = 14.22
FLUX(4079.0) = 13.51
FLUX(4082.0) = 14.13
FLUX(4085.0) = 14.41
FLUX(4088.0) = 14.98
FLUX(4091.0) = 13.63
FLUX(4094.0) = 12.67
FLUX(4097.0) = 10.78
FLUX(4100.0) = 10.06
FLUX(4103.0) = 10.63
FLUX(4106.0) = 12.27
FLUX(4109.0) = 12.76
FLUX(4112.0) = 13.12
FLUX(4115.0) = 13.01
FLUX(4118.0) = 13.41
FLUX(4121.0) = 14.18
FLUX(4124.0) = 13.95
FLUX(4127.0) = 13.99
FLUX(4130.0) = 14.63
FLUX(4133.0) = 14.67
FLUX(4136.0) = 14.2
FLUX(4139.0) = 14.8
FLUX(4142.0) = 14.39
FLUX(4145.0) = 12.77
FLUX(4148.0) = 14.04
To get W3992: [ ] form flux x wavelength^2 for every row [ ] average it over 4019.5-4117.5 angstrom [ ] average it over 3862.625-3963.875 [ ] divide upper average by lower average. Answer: 1.4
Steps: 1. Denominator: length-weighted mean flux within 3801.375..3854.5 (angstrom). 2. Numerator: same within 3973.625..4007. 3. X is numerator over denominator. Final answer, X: 1.4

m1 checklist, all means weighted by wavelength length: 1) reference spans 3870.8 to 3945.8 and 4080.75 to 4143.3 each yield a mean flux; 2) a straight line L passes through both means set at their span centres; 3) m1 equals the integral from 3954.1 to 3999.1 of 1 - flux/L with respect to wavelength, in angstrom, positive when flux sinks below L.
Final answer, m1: 3.1 angstrom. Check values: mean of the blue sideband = 10.3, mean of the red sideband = 13.4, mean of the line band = 10.6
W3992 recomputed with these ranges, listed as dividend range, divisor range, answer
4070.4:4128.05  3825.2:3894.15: 1.55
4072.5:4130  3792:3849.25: 1.70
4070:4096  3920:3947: 1.66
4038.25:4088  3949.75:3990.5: 1.49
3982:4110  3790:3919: 1.52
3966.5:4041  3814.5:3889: 1.47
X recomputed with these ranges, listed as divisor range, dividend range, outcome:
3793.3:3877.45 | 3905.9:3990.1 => 1.05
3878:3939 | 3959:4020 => 1.19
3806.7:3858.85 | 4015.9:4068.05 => 1.51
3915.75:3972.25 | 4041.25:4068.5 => 1.48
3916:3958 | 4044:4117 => 1.33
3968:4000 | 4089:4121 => 1.08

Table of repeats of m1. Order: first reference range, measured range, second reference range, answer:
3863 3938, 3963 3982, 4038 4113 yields 5.91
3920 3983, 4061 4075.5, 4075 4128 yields -1.83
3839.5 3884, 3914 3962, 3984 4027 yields 9.95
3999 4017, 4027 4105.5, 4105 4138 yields 3.86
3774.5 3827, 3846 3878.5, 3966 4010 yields -1.44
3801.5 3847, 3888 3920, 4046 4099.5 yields -1.65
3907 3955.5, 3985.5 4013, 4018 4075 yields -3.66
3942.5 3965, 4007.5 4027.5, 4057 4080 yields -4.81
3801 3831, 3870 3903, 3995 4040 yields 4.67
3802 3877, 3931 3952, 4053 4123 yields 3.98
